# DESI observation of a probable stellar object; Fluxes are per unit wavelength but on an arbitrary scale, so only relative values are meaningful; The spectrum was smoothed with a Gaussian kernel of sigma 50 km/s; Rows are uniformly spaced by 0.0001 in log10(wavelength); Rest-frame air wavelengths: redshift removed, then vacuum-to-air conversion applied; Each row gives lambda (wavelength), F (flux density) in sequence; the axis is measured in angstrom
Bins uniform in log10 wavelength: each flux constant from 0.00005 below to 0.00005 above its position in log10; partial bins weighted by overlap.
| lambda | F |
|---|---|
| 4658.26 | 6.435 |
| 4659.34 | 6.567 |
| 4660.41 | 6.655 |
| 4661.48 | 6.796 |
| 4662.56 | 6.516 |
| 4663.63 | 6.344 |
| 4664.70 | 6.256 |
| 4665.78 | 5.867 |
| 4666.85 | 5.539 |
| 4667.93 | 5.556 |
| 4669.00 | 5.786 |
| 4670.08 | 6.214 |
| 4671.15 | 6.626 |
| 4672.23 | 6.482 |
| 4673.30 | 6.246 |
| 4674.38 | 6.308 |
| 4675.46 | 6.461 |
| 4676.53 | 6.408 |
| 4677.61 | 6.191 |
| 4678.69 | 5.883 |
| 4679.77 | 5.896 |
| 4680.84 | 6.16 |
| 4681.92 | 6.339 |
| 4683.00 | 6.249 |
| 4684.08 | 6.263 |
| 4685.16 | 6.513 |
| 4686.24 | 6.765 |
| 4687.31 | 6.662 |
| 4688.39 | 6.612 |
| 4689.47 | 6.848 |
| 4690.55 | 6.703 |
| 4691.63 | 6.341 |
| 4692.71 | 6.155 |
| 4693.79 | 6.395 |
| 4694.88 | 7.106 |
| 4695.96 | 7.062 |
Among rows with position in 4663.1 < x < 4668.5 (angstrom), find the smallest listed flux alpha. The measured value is 5.539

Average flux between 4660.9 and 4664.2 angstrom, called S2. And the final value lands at 6.56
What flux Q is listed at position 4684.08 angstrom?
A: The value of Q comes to 6.263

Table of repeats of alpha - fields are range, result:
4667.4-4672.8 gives 5.556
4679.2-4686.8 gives 5.896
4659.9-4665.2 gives 6.256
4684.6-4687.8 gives 6.513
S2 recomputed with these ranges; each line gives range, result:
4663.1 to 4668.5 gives 5.91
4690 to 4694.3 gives 6.4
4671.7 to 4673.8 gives 6.38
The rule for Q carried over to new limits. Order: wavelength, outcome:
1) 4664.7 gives 6.256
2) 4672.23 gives 6.482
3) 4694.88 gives 7.106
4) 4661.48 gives 6.796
